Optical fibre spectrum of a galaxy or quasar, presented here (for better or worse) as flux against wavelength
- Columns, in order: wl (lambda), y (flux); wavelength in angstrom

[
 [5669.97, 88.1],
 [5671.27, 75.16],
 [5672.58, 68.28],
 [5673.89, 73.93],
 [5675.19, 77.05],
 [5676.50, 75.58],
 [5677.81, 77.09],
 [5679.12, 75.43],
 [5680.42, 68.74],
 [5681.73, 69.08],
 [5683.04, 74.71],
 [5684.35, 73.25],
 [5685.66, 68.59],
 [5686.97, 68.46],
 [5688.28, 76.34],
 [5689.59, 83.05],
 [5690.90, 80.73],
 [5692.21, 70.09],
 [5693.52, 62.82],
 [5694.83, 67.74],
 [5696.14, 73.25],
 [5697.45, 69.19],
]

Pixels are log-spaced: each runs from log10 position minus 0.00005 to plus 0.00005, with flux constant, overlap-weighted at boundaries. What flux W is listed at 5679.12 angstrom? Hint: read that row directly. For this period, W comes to 75.43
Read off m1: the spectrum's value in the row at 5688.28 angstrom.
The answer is 76.34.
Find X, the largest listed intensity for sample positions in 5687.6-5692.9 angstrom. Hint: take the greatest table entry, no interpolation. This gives 83.05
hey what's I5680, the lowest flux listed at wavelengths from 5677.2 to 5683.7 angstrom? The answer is 68.74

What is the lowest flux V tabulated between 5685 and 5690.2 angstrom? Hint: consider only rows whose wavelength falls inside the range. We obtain 68.46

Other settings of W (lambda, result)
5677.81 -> 77.09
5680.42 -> 68.74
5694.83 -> 67.74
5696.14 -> 73.25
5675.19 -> 77.05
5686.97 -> 68.46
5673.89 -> 73.93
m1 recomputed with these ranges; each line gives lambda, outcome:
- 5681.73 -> 69.08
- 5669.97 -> 88.1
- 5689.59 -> 83.05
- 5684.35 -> 73.25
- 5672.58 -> 68.28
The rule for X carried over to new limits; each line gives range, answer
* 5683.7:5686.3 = 73.25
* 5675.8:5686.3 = 77.09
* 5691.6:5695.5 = 70.09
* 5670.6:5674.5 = 75.16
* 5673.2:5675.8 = 77.05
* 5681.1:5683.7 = 74.71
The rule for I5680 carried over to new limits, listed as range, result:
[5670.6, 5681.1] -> 68.28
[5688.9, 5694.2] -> 62.82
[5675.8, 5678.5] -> 75.58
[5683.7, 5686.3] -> 68.59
